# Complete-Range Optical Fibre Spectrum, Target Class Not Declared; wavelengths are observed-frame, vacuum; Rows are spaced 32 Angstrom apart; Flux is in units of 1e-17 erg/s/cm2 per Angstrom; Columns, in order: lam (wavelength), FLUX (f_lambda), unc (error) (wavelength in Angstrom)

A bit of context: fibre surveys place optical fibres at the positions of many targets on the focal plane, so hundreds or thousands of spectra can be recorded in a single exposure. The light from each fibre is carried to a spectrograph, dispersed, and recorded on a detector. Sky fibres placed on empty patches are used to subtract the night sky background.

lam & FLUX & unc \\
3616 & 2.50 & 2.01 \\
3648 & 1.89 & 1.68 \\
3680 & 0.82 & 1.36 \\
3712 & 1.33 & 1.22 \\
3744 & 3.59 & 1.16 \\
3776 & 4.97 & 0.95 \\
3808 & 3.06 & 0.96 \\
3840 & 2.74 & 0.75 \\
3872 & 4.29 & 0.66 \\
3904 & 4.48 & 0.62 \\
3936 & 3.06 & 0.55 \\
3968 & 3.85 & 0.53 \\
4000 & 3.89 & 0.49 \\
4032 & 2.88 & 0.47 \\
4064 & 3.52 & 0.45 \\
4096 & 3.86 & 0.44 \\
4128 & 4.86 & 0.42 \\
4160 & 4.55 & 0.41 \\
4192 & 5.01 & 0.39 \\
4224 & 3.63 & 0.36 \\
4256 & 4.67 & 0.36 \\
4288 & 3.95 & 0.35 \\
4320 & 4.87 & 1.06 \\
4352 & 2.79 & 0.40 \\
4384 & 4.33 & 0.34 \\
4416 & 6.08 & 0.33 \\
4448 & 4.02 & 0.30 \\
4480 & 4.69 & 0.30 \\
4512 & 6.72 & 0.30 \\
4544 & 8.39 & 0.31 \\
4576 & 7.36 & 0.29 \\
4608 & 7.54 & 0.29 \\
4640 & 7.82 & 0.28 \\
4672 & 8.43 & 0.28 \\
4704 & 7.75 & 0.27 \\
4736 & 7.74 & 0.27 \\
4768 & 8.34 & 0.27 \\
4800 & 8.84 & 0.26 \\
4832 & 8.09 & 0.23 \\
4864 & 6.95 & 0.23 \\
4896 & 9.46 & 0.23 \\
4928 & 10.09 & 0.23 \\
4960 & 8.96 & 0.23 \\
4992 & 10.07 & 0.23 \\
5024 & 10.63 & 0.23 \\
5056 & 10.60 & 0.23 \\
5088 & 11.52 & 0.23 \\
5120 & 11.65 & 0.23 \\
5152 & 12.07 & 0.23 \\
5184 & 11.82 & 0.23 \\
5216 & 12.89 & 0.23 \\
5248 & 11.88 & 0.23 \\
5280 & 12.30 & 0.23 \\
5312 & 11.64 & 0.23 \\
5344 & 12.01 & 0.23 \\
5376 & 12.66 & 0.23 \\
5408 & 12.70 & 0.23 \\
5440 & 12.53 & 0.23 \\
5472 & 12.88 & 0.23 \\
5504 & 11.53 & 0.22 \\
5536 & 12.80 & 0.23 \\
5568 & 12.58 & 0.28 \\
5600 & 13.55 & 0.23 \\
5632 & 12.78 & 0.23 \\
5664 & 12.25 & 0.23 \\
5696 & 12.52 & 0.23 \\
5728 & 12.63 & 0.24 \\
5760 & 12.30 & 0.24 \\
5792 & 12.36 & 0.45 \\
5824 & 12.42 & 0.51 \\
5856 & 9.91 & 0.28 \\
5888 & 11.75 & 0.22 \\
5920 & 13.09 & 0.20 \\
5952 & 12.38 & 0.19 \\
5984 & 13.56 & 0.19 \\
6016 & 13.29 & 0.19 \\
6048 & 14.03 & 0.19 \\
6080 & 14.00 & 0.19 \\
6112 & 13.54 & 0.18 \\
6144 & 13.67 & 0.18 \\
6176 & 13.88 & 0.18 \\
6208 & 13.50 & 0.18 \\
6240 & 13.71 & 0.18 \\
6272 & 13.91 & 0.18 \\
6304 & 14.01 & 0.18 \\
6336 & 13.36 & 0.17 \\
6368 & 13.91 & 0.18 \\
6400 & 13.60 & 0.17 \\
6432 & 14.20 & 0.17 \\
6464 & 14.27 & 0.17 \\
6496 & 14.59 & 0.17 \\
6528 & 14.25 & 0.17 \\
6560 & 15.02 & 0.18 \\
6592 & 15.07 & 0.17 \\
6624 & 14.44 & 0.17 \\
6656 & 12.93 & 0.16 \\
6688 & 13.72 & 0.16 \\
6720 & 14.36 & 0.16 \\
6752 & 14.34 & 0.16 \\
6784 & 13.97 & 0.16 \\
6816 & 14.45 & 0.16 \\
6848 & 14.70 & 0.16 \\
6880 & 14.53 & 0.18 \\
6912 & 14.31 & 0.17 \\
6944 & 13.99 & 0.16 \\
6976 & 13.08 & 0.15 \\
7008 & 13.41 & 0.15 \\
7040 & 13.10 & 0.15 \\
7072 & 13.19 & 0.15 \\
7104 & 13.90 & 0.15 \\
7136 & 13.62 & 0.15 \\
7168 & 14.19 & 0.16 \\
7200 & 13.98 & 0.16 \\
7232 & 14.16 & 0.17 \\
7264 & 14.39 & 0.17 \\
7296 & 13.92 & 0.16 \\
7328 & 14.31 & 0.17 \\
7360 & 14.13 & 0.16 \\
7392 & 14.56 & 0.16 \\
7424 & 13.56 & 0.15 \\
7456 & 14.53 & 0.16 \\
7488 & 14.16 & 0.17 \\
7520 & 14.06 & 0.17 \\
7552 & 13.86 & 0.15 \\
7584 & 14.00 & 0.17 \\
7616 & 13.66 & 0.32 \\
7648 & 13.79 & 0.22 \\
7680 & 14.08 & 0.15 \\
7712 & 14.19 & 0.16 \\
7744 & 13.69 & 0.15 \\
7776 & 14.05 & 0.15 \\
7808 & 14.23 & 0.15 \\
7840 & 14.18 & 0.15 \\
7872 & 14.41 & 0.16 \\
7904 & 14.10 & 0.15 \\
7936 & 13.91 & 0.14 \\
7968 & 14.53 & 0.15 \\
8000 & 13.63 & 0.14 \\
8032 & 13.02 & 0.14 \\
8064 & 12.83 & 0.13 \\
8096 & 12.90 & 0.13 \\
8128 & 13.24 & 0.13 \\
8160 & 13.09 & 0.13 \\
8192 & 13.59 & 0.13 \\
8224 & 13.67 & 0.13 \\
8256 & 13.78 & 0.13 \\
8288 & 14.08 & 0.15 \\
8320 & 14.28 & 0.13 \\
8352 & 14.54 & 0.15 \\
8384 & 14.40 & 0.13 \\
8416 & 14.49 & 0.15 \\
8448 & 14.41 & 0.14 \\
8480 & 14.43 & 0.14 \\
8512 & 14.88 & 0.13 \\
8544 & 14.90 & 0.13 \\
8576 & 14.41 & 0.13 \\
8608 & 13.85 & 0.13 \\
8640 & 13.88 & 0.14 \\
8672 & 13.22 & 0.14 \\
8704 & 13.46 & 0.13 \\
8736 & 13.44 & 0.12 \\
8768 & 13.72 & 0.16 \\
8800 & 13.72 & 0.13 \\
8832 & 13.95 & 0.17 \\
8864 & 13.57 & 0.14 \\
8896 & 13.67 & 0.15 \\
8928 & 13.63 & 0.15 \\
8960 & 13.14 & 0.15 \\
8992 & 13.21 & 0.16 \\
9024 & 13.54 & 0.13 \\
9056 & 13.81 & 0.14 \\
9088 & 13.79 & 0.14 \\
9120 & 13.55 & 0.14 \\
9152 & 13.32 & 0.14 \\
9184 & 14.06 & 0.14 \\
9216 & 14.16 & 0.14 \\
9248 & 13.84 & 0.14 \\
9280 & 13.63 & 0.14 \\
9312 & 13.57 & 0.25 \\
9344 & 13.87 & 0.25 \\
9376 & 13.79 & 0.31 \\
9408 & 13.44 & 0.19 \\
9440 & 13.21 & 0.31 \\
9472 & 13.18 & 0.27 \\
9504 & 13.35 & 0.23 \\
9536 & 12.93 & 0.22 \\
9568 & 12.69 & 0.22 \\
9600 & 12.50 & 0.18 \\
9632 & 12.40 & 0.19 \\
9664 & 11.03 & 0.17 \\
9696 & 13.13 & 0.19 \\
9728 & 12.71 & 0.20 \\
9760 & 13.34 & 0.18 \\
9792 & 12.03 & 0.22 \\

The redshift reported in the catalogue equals 0.13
